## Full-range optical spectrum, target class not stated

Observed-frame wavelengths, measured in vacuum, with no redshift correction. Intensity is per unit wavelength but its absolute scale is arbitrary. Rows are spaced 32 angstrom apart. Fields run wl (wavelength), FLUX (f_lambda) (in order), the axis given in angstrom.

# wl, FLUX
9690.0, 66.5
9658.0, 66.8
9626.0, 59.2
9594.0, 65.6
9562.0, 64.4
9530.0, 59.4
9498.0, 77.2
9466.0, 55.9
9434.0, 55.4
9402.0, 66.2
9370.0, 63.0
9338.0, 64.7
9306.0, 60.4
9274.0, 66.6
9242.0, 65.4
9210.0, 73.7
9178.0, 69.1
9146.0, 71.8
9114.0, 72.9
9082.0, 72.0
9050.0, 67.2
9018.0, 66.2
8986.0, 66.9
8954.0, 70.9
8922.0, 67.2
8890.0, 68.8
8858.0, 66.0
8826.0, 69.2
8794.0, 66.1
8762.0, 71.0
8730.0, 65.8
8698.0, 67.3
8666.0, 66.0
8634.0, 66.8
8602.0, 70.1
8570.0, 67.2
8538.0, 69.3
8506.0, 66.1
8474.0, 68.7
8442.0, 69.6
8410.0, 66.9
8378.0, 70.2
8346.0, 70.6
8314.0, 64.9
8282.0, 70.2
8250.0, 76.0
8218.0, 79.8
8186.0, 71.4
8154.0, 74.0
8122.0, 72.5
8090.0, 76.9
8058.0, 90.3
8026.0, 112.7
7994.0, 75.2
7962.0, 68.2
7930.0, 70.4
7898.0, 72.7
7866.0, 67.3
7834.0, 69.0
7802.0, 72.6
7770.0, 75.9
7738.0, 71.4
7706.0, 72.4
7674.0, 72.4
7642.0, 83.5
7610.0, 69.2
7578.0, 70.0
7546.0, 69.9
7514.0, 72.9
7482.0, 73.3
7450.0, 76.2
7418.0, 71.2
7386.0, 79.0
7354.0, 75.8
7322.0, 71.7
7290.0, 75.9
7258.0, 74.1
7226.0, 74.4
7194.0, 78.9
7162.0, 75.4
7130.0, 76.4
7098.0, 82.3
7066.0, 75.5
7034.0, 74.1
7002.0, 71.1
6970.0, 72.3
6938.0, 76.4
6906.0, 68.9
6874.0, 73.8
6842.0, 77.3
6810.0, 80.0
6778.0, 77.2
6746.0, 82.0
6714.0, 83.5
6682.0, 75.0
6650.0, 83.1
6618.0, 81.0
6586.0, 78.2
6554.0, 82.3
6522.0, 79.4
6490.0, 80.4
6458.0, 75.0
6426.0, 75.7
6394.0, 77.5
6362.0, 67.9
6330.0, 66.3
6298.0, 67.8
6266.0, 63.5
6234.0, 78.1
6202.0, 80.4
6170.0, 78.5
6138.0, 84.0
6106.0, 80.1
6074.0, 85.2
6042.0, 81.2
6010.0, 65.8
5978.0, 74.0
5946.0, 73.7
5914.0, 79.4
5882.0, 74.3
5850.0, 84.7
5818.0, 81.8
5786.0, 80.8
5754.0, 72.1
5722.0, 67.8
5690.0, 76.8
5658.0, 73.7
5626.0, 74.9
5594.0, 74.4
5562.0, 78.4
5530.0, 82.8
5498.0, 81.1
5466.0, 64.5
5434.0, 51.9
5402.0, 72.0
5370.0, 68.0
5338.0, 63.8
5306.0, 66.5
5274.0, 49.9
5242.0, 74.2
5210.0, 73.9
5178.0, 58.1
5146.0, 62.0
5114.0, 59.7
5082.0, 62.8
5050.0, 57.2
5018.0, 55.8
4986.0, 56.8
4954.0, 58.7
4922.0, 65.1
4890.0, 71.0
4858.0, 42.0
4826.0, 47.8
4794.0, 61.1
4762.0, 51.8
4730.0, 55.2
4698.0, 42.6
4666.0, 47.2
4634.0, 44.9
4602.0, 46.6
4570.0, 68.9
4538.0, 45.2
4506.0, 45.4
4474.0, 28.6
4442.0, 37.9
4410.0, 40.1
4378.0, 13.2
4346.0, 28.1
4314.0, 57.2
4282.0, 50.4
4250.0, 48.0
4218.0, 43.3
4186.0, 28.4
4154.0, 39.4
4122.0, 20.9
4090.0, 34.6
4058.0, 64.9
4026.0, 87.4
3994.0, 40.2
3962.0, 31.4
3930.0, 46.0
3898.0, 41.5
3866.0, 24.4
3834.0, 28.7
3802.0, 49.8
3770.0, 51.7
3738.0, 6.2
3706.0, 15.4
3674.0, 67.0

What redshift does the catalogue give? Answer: 0.22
